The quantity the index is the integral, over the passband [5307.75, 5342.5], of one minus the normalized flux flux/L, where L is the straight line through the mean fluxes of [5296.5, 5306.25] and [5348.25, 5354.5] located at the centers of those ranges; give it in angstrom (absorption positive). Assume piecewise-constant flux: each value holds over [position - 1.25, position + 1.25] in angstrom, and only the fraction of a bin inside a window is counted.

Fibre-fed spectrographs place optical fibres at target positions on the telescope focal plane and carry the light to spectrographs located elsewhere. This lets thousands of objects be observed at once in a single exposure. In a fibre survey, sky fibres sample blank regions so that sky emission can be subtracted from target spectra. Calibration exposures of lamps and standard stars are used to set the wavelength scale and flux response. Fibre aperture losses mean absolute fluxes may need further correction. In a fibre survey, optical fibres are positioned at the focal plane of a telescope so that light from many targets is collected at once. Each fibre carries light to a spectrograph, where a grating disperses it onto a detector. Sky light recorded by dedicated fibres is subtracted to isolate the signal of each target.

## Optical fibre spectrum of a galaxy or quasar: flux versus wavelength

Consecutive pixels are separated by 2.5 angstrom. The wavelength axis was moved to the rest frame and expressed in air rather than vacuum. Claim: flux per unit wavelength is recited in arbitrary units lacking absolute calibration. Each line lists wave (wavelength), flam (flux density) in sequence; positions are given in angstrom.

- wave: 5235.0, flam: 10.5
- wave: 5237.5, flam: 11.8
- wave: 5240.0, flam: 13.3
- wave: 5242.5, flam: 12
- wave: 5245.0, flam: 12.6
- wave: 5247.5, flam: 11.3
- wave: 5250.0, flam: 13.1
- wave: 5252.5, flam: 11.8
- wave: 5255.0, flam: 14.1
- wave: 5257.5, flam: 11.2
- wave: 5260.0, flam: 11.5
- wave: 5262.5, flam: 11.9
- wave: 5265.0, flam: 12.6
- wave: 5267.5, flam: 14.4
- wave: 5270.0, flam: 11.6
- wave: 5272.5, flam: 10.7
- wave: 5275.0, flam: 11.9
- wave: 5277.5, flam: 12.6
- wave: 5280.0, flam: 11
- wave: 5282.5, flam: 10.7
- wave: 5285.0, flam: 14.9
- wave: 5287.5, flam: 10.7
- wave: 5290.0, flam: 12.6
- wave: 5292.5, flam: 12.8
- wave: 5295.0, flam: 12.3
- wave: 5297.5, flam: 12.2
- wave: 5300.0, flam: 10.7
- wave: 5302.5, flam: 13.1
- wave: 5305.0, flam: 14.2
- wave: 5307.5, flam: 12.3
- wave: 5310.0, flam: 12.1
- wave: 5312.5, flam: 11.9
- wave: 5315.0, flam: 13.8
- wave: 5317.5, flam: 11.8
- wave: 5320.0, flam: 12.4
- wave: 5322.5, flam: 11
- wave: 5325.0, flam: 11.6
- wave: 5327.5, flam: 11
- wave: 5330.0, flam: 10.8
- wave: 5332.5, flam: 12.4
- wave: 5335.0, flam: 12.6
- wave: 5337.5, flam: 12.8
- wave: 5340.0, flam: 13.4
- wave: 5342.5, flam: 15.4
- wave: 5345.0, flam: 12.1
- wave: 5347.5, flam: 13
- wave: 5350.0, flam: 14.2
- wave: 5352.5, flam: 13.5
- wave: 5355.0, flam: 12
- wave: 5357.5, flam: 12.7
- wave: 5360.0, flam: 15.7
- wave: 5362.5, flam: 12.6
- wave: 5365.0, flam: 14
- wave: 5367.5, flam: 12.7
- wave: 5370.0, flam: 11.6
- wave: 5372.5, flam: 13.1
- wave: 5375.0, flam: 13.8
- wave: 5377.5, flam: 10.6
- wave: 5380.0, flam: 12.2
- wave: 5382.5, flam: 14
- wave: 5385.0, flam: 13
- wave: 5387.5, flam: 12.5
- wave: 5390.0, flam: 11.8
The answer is 2.1 angstrom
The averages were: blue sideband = 12.6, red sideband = 13.6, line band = 12.2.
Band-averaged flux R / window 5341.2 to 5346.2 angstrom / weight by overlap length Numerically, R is 13.8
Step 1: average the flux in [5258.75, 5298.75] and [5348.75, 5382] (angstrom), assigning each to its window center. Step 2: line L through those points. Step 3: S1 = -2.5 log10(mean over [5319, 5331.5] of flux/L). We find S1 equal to 0.113 mag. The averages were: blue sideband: 12.2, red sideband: 13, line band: 11.4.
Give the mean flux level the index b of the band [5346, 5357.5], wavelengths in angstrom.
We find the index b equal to 13.1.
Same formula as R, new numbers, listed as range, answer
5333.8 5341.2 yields 12.9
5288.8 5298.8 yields 12.5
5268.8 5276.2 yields 11.4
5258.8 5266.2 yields 12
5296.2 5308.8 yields 12.5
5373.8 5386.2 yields 12.7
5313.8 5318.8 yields 12.8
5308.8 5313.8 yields 12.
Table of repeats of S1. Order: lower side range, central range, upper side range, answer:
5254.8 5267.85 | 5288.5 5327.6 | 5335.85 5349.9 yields 0.06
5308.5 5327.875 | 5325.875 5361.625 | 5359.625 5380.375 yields -0.05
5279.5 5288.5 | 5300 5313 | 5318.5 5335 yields -0.07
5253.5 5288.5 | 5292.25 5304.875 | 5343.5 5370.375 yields 0.01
